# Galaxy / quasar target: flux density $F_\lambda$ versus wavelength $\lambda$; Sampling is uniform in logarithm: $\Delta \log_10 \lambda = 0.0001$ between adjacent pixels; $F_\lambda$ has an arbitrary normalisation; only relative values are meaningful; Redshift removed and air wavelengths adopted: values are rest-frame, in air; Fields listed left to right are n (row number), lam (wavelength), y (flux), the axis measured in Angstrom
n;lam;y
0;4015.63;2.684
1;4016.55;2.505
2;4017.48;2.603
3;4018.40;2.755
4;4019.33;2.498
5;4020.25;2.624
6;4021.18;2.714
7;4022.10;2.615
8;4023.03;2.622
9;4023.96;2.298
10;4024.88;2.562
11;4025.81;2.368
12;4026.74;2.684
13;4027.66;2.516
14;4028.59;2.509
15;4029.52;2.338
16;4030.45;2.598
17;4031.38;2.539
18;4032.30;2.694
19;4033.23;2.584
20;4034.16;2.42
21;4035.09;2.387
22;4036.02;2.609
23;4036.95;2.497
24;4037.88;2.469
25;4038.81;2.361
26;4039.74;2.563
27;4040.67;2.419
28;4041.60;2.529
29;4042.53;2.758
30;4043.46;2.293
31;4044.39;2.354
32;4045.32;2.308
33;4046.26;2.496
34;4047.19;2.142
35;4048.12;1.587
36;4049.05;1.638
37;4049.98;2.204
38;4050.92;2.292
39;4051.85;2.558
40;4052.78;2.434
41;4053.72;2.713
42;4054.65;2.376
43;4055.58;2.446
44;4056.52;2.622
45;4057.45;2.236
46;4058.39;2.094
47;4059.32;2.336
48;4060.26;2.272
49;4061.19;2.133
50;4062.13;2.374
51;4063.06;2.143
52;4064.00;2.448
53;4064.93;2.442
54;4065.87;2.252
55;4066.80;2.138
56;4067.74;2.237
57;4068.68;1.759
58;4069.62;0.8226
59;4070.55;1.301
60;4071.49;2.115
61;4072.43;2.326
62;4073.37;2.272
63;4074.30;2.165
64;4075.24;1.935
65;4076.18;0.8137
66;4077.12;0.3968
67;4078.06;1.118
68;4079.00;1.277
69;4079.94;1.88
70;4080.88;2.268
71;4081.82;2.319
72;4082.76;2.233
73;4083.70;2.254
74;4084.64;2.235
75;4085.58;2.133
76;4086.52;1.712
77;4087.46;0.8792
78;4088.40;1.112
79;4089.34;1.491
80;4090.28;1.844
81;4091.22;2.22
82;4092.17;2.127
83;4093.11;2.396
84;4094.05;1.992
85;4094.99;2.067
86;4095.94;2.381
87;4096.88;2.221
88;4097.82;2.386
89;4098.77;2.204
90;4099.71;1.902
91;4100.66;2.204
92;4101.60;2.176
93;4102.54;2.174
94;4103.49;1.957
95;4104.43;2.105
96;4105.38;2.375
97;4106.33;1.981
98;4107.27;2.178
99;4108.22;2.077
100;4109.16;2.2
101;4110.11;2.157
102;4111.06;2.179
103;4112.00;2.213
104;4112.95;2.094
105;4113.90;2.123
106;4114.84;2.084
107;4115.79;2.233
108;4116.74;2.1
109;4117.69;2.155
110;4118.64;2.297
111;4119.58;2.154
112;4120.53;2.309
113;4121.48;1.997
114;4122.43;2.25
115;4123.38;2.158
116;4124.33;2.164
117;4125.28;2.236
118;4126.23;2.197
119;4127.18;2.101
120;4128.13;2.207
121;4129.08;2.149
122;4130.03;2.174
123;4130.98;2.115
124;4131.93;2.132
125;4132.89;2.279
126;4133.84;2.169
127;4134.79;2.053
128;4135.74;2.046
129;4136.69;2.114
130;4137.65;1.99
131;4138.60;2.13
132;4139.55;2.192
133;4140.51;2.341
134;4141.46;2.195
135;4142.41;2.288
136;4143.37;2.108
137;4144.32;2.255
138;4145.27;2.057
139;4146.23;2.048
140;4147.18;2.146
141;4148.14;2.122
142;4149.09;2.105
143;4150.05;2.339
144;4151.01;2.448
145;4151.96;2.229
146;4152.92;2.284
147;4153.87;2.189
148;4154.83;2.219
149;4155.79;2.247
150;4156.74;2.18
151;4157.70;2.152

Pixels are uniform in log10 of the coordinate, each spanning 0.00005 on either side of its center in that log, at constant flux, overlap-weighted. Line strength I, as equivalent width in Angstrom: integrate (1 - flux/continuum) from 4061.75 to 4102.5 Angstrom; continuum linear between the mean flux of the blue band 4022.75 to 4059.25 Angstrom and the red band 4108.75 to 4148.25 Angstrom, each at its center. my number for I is 6.41 Angstrom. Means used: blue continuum 2.41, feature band 1.93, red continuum 2.16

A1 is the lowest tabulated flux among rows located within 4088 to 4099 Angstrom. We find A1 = 1.112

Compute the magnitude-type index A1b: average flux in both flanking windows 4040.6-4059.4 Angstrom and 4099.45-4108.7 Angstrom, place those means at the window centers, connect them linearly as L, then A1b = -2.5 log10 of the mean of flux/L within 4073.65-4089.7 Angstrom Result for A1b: 0.30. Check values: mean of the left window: 2.32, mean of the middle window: 1.67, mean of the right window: 2.12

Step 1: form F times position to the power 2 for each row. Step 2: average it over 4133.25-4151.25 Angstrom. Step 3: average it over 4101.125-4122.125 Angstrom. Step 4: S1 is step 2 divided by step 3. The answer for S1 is 1.02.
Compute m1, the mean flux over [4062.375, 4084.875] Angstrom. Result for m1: 1.88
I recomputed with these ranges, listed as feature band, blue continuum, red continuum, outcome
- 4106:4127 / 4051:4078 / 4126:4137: -0.3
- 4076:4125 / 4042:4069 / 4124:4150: 4.5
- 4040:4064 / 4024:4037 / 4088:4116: 0.7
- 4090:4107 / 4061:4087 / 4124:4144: -1.2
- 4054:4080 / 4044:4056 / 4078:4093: 1.5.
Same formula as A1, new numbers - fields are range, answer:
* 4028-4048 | 2.142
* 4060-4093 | 0.3968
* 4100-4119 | 1.957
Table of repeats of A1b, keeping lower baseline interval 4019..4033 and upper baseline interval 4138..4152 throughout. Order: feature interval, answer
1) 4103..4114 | 0.083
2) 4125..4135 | 0.037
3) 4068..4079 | 0.480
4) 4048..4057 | 0.070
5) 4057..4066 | 0.078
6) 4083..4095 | 0.246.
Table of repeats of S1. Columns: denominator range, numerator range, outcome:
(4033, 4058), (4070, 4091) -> 0.74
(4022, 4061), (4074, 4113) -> 0.83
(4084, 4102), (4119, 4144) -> 1.11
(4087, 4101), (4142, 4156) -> 1.15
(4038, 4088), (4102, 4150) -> 1.07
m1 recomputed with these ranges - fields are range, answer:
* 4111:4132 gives 2.17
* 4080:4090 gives 1.86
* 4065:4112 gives 1.95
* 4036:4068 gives 2.33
